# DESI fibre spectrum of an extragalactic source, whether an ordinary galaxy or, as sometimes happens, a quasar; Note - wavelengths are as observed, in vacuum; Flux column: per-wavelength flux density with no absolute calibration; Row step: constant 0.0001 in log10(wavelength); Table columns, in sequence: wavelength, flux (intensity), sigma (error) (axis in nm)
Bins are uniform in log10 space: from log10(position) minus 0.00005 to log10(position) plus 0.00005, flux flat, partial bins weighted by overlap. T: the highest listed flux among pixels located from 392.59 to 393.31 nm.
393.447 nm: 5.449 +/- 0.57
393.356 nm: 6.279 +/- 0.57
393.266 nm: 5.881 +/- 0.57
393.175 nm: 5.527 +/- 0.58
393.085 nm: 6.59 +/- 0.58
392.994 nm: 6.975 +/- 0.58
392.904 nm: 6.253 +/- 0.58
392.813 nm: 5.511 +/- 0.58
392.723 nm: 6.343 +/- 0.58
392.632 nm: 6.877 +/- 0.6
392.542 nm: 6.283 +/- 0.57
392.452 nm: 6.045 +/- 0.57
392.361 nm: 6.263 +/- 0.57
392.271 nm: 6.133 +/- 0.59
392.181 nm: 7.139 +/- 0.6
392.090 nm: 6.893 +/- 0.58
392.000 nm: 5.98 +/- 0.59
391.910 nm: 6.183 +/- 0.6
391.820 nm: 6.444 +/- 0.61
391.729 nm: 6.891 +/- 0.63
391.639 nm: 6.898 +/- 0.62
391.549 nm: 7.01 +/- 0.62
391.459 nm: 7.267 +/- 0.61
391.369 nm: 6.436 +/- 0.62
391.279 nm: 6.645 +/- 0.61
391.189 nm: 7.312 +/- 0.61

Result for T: 6.975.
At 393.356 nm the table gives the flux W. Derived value 6.279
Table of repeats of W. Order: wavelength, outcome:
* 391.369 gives 6.436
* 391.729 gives 6.891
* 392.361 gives 6.263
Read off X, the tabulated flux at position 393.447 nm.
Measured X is 5.449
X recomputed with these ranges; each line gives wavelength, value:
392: 5.98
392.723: 6.343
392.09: 6.893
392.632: 6.877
